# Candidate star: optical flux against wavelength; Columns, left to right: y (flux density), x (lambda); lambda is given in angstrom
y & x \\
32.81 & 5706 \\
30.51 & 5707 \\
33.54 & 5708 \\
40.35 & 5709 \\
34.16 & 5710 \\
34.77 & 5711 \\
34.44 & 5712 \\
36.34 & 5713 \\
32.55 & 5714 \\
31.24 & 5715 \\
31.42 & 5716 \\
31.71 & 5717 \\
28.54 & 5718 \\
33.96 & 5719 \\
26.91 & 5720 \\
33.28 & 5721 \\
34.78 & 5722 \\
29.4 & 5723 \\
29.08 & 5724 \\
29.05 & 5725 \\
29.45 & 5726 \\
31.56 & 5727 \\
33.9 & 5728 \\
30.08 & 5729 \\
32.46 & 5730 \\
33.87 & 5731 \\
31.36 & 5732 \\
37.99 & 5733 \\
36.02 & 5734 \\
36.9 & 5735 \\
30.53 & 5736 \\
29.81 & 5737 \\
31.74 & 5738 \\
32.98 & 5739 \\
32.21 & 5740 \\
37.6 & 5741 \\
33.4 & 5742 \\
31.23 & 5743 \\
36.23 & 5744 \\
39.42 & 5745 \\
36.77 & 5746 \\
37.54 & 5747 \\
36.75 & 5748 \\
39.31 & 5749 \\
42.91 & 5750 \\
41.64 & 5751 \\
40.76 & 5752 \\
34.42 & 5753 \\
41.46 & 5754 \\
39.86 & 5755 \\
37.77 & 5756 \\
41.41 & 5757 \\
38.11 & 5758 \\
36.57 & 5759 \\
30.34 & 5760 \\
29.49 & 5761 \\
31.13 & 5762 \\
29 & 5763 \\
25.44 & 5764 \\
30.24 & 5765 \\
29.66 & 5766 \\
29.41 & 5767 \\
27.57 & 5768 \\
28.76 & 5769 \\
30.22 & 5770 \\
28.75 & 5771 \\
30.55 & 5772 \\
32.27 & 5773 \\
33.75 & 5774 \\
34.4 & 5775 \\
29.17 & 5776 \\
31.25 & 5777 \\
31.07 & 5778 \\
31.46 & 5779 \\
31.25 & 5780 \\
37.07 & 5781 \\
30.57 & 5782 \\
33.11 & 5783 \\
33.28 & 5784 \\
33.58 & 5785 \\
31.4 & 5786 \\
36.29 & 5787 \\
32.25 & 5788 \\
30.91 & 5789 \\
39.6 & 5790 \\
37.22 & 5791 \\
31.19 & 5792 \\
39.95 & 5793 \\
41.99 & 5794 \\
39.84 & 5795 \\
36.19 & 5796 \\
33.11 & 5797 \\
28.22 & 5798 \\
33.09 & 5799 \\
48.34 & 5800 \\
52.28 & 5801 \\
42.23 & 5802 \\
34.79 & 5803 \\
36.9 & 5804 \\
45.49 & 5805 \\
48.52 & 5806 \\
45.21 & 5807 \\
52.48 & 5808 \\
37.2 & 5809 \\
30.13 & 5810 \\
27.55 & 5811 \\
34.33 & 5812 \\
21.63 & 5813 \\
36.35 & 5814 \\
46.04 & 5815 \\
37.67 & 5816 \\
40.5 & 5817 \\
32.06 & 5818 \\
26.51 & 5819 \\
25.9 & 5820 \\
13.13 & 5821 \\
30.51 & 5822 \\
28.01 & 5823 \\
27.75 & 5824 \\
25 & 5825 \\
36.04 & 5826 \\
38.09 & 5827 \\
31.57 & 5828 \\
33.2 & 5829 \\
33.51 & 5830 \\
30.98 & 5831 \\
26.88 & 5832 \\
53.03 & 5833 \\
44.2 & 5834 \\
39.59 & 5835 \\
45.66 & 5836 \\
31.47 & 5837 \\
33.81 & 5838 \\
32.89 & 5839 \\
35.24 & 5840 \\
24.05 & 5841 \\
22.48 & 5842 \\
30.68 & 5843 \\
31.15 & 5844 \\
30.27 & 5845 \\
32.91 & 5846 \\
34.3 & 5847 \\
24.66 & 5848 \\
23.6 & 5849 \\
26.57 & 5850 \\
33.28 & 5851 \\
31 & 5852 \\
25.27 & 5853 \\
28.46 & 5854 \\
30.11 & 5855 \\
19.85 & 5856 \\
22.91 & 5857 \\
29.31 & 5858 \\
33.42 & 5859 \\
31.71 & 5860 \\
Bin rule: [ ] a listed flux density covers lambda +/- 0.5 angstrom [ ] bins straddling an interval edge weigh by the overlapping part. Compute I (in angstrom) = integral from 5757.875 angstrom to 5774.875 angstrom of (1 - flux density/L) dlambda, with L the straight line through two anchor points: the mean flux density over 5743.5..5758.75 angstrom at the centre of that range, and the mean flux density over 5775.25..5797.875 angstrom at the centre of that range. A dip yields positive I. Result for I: 2.9 angstrom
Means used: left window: 38.9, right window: 34.1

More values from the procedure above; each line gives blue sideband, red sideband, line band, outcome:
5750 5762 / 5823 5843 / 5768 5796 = 2.2 angstrom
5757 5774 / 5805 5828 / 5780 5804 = -2.8 angstrom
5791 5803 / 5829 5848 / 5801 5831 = 1.5 angstrom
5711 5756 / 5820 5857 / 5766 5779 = 0.9 angstrom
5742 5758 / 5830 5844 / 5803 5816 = -0.9 angstrom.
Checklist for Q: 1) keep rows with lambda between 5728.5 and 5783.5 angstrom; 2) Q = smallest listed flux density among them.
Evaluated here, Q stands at 25.44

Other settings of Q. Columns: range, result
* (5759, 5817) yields 21.63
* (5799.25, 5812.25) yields 27.55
